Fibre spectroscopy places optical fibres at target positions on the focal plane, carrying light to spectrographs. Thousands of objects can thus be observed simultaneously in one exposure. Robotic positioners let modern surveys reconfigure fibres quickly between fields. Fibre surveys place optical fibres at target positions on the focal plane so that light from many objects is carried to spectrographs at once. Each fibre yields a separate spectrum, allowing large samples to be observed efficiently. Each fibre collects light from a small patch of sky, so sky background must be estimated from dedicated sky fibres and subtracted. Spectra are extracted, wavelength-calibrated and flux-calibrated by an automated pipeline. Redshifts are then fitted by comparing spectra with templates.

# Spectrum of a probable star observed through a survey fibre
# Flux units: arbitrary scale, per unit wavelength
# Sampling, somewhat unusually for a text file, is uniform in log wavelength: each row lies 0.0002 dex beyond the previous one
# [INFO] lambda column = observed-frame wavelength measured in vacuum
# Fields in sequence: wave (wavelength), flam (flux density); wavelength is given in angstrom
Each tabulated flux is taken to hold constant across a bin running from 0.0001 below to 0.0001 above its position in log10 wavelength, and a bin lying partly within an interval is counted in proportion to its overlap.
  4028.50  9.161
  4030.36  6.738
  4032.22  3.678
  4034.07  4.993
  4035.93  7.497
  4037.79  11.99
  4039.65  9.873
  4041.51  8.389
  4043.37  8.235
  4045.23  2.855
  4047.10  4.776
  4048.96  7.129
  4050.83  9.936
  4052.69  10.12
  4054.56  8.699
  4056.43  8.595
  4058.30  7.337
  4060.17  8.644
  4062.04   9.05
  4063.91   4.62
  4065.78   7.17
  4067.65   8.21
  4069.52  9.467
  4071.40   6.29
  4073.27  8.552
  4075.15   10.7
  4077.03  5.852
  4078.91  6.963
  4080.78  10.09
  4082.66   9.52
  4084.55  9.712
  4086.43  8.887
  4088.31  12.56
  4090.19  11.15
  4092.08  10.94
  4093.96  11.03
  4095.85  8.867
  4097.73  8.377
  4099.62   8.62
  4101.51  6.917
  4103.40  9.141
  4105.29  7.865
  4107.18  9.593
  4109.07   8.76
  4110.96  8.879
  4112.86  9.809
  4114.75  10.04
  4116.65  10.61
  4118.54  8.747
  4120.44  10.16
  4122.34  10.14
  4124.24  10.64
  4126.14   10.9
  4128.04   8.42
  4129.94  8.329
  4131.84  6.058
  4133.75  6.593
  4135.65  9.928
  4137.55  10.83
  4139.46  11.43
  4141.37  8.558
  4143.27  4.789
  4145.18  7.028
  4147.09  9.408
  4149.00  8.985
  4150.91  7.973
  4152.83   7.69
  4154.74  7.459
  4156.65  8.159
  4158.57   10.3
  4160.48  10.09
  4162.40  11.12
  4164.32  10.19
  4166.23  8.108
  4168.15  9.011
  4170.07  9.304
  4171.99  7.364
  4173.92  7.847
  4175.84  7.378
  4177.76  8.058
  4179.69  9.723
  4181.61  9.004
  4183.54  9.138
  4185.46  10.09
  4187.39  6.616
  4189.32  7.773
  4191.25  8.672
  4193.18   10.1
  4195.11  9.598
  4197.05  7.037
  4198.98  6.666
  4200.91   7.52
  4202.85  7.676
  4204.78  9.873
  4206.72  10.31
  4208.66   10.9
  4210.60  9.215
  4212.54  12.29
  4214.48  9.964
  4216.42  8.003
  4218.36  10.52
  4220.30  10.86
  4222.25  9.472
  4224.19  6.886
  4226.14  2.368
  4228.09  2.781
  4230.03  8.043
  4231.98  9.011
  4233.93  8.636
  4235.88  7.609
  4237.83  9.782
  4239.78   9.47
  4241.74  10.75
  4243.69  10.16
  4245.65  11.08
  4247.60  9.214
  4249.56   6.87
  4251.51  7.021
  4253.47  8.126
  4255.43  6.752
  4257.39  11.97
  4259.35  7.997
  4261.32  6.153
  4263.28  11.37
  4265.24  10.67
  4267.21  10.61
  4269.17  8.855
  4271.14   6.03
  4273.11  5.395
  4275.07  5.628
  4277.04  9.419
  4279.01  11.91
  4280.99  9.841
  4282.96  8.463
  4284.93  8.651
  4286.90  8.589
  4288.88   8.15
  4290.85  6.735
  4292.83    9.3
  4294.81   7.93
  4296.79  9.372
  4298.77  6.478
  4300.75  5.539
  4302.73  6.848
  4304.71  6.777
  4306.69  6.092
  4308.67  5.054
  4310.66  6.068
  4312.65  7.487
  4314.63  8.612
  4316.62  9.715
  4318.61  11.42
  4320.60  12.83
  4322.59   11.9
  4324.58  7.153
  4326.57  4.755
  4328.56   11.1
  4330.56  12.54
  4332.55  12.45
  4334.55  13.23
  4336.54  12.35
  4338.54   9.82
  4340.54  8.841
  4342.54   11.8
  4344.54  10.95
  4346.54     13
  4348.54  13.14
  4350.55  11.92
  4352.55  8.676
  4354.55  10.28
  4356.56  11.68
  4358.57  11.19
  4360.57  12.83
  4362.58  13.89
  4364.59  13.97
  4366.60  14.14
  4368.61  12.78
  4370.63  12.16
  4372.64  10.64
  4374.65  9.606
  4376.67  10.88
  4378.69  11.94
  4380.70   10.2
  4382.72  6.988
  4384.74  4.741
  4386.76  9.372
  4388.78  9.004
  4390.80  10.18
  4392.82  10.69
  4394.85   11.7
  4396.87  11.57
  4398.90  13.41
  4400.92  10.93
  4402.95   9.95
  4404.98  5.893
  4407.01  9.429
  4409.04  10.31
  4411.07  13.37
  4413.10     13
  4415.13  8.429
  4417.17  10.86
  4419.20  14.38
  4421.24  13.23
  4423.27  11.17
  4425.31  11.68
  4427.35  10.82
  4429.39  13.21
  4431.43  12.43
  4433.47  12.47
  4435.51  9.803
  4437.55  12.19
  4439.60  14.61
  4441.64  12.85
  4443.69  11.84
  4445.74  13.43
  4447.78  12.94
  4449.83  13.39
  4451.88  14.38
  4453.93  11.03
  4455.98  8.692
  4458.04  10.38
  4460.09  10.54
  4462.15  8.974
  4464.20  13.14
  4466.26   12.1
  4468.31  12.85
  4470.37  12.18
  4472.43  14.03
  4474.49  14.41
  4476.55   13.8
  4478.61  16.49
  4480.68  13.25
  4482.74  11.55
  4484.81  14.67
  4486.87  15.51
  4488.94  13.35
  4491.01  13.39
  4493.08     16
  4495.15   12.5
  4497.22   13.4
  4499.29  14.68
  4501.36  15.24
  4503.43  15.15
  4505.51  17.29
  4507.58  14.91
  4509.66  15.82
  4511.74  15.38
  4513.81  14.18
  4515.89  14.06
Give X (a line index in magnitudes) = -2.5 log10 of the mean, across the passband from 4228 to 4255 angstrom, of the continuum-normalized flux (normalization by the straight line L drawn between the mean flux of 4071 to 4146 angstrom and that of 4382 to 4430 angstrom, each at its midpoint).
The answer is 0.13 mag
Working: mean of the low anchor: 9.08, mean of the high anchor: 10.6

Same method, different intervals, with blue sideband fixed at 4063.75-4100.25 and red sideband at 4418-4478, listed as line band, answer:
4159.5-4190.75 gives 0.12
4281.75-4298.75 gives 0.29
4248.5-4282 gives 0.24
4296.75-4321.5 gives 0.38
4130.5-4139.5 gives 0.09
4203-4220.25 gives 0.01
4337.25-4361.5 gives 0.02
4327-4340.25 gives -0.02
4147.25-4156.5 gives 0.18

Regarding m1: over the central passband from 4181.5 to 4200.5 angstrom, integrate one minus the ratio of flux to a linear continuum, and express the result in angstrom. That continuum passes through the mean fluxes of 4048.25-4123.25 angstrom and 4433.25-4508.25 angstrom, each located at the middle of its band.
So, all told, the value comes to 3.2 angstrom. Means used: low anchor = 8.95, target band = 8.42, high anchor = 13.2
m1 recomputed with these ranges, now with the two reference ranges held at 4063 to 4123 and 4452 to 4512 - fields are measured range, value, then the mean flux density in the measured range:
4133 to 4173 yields 3.7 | 8.79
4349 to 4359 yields 1.0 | 10.8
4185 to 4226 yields 5.6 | 8.9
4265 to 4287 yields 4.9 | 8.61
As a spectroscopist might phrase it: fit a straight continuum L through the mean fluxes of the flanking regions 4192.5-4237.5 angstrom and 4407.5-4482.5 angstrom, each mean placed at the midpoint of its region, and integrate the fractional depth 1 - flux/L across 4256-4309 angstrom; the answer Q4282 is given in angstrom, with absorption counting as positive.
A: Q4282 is 7.8 angstrom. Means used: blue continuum 8.5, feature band 8.17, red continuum 12.3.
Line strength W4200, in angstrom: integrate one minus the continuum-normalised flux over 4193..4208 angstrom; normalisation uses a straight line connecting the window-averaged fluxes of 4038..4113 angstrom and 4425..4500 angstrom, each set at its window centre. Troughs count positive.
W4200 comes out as 2.1 angstrom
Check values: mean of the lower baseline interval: 8.58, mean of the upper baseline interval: 12.8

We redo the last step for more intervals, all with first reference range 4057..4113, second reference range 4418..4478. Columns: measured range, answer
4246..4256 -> 2.5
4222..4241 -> 5.3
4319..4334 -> 0.8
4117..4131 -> -0.7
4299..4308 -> 3.8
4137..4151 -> 1.1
